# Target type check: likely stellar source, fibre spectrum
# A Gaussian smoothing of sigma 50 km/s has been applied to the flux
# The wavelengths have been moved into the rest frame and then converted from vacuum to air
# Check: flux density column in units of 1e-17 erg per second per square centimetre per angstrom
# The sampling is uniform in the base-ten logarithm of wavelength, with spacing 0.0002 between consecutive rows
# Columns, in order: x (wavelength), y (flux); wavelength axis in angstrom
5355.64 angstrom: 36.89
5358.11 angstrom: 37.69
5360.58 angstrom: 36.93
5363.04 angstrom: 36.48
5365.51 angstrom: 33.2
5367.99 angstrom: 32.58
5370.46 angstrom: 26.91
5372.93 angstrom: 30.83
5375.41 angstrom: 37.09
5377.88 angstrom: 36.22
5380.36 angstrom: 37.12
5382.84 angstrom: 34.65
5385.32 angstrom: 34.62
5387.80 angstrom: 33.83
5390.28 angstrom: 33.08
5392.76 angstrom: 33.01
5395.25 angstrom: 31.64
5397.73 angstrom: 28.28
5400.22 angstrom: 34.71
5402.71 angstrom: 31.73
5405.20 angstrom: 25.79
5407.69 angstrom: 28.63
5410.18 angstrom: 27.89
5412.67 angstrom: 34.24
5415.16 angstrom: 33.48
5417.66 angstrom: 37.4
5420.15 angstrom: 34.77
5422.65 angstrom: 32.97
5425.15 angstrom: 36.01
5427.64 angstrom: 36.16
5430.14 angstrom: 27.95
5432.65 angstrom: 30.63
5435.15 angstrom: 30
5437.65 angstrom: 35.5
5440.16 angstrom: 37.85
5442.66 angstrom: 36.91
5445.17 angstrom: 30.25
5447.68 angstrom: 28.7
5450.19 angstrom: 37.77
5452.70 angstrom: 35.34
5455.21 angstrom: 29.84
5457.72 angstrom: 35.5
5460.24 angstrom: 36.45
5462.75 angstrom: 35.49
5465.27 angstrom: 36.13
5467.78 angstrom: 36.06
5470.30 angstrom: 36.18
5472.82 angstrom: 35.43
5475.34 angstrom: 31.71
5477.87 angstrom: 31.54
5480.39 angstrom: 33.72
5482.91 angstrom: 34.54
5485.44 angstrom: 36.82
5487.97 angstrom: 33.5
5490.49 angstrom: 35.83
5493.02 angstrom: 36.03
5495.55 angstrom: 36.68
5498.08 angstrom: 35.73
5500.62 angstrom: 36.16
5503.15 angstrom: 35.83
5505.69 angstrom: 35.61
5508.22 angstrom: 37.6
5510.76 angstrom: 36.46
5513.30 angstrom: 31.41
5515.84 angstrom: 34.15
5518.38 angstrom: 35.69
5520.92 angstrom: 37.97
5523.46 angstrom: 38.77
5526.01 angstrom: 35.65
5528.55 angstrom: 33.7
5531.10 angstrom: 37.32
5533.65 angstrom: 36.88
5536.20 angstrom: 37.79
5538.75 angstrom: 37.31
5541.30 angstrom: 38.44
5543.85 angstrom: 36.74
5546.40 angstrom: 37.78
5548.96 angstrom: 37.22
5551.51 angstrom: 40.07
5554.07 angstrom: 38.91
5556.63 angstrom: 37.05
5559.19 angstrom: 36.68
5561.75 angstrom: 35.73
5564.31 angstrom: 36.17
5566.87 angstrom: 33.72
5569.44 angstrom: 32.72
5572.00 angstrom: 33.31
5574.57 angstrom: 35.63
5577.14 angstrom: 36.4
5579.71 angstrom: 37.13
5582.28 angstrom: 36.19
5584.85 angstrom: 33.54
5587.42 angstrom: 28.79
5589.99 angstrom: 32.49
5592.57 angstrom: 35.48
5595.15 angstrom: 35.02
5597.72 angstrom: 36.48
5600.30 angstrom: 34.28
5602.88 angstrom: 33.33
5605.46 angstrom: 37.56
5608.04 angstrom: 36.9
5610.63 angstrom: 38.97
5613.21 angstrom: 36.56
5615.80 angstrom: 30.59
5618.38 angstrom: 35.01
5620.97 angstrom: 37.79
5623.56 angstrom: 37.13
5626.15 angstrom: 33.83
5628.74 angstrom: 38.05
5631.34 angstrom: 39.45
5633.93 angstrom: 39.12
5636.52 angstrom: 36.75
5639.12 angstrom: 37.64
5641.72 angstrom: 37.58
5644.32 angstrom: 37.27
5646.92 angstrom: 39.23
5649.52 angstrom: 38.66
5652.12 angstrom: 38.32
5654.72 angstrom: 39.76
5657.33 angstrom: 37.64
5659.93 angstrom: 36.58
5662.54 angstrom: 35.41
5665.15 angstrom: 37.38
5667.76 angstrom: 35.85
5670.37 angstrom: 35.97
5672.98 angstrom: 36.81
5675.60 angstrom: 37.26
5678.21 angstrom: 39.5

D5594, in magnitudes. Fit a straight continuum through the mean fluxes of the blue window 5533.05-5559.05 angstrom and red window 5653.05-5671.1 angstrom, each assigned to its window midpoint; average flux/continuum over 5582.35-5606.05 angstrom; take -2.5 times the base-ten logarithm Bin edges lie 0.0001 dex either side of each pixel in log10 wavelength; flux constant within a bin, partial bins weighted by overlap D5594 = 0.101 mag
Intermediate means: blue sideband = 37.8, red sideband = 37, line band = 34.1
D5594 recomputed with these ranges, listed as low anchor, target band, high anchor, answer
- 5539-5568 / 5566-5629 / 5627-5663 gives 0.075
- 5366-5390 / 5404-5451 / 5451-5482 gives 0.046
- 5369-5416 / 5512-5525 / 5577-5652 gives -0.034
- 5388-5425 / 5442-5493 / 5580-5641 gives -0.038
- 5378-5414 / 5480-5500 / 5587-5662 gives -0.046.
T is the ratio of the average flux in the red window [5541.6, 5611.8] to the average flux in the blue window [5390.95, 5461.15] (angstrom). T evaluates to 1.09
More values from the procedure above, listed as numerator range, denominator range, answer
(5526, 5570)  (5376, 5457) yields 1.11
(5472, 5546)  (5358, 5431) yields 1.08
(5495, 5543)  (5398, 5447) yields 1.11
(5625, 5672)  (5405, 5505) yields 1.10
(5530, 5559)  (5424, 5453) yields 1.13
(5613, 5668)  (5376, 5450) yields 1.12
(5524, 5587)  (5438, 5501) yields 1.04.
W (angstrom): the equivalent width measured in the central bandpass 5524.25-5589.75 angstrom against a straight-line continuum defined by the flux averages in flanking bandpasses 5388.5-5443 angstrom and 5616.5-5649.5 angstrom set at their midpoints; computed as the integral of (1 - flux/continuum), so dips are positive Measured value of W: -0.6 angstrom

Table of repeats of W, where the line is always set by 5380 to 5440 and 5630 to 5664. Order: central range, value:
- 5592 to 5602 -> 0.4 angstrom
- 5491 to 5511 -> -0.9 angstrom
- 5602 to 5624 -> 0.7 angstrom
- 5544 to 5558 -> -0.9 angstrom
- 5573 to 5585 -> 0.2 angstrom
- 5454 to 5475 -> -0.7 angstrom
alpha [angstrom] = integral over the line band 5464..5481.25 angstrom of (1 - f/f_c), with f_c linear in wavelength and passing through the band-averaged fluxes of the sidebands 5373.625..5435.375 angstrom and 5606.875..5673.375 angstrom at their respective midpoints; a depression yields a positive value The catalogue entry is -0.2 angstrom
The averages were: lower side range 32.9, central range 34.4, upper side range 37.1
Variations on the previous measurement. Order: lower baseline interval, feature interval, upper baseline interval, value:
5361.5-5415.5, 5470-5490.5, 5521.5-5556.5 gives 0.8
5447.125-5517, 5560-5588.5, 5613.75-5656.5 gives 1.4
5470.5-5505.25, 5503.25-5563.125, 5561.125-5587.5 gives -3.3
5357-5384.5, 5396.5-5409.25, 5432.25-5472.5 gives 1.7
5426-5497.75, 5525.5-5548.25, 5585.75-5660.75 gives -1.0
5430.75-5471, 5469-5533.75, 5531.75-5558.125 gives 1.3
